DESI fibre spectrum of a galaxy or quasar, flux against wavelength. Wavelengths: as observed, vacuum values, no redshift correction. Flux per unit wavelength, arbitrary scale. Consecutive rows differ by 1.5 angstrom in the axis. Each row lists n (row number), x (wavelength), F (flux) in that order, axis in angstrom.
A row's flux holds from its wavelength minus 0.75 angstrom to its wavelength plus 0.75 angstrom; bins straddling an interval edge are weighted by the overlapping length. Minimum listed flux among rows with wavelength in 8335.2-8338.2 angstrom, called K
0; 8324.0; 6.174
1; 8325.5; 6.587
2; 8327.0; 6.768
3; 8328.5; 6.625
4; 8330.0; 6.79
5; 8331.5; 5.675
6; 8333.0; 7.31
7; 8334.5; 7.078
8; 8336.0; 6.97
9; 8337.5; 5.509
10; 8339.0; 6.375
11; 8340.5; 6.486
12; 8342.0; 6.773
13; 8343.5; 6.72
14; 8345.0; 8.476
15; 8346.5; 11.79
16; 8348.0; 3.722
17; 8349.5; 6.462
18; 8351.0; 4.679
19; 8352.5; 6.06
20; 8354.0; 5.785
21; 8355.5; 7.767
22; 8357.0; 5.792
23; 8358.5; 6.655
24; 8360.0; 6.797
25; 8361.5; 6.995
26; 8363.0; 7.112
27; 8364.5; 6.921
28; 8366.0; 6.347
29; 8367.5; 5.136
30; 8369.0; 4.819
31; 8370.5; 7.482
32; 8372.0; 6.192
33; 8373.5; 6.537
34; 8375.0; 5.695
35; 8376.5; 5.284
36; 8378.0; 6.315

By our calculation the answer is 5.509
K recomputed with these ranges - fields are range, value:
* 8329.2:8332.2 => 5.675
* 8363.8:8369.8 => 4.819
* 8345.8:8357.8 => 3.722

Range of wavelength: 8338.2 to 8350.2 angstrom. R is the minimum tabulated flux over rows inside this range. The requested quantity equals 3.722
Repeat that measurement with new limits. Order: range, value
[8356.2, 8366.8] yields 5.792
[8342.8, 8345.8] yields 6.72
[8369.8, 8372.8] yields 6.192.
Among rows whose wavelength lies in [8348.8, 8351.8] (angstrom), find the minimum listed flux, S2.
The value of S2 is 4.679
